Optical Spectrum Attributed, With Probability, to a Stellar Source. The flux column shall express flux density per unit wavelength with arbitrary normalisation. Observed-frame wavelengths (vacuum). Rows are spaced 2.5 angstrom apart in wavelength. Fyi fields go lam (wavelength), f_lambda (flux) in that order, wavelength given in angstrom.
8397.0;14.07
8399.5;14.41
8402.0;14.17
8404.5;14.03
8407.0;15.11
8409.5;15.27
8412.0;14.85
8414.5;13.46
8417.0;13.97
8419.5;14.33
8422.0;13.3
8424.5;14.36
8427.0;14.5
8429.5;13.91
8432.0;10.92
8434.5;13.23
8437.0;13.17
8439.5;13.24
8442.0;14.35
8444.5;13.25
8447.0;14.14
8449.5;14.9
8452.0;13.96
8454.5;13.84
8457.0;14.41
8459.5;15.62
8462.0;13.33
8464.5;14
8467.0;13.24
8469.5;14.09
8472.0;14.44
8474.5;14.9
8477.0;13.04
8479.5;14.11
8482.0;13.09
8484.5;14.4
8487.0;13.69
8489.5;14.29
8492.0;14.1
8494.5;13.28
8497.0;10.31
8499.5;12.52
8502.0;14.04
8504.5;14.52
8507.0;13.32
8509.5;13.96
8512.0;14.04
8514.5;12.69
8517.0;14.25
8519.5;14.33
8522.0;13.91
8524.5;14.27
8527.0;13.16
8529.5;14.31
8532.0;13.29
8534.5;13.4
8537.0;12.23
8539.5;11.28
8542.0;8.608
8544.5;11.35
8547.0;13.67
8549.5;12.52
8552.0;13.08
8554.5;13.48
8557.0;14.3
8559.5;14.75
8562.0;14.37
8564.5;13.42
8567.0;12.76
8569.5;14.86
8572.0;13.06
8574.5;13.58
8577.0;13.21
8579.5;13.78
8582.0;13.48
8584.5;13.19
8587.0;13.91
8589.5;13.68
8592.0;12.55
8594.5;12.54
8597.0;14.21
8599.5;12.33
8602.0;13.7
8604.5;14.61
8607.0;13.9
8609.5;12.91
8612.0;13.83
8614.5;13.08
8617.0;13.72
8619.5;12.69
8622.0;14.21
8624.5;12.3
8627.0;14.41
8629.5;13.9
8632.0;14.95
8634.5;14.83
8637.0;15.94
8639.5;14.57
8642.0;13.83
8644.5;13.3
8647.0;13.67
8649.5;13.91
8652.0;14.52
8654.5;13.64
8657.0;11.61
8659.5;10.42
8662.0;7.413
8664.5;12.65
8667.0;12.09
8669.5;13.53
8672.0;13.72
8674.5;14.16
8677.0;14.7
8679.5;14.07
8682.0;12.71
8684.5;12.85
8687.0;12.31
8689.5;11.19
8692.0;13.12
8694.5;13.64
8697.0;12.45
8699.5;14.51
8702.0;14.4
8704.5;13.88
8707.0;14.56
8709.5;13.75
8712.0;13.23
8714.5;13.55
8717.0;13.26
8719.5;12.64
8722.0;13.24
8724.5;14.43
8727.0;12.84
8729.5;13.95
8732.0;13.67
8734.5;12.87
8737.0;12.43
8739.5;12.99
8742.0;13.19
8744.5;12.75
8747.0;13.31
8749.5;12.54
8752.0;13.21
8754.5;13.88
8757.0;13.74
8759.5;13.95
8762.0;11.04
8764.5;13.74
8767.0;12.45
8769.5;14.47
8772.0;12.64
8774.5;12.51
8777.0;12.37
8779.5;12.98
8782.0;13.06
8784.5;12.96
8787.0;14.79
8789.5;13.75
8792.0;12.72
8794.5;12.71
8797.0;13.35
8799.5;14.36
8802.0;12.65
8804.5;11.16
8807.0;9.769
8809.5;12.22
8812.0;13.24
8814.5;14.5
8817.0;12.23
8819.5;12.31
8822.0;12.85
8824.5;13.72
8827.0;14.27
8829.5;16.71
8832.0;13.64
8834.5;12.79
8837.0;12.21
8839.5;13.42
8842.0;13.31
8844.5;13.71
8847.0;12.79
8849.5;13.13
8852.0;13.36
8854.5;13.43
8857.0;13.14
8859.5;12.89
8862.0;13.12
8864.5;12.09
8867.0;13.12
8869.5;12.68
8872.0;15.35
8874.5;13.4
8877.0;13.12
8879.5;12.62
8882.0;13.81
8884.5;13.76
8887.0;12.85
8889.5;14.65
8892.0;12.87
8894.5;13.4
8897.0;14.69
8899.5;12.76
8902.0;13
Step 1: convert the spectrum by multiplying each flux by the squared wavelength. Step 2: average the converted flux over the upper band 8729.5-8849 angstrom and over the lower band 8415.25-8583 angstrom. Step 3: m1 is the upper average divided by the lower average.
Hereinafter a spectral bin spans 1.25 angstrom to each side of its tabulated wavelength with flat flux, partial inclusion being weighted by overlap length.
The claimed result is 1.0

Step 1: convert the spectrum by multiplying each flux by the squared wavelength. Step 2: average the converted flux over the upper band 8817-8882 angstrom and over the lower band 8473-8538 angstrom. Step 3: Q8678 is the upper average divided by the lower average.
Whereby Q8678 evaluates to 1.1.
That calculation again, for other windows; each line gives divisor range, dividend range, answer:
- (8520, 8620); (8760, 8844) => 1.04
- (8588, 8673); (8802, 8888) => 1.04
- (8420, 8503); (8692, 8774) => 1.04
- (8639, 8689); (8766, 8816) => 1.03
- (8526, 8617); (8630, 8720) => 1.03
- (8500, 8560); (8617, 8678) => 1.04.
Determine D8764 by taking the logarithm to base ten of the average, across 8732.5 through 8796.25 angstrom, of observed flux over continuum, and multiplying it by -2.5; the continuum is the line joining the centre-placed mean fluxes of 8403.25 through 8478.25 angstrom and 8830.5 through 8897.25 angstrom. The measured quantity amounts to 0.03 mag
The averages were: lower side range 14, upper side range 13.3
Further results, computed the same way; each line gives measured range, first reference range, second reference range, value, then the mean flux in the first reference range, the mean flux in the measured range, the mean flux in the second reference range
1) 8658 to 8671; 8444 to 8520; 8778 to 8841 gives 0.19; 13.8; 11.3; 13.1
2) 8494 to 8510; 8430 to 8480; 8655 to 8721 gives 0.04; 13.8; 13.1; 12.9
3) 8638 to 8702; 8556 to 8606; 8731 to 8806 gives 0.03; 13.6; 13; 13.1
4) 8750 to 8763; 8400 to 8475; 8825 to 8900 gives 0.03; 14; 13.2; 13.4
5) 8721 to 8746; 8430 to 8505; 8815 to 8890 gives 0.02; 13.7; 13.2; 13.3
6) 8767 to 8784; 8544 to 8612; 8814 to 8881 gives 0.03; 13.5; 13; 13.3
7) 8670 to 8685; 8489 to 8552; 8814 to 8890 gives -0.04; 13.1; 13.7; 13.4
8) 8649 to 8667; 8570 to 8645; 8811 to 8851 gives 0.14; 13.7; 11.9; 13.4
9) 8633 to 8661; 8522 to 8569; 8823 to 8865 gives -0.03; 13.1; 13.6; 13.4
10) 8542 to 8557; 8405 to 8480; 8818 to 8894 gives 0.10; 14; 12.6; 13.4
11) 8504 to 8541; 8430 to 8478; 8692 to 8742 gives 0.02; 13.8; 13.5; 13.5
